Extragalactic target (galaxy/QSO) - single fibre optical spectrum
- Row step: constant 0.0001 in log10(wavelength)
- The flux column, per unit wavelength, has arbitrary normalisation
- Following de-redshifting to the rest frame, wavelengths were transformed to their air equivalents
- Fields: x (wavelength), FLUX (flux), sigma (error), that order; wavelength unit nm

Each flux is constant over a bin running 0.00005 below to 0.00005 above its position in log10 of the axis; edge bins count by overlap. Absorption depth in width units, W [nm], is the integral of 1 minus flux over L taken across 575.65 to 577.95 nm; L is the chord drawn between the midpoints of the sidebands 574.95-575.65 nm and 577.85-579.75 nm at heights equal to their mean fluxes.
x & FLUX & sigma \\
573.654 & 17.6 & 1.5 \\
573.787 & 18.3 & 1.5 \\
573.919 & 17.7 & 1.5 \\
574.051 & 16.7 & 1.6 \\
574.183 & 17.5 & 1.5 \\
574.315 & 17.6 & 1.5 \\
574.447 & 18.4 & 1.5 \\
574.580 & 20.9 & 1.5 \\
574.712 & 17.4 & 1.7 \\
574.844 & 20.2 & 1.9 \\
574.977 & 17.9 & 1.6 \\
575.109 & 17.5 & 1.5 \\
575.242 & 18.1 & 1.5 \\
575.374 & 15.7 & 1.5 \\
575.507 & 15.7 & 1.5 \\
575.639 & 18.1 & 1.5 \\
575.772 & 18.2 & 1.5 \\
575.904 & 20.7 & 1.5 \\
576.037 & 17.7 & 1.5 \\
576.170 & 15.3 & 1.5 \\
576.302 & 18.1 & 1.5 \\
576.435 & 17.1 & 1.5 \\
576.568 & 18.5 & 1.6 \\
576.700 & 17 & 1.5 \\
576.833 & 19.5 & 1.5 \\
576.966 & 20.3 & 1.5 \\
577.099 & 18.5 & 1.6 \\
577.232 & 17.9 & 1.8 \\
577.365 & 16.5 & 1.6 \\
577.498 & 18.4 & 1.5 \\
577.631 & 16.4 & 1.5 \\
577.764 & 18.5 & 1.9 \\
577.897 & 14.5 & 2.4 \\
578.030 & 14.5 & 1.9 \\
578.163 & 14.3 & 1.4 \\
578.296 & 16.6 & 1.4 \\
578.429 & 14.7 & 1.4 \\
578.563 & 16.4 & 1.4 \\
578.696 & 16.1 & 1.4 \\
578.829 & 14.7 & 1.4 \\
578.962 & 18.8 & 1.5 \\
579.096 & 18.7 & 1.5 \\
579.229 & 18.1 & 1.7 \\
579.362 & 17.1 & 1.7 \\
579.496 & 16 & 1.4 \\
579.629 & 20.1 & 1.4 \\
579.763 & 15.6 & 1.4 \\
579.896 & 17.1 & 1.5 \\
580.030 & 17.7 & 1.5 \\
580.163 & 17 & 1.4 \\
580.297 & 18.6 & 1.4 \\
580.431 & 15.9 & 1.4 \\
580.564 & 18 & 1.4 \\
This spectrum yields -0.143 nm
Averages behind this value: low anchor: 17.1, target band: 17.9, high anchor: 16.5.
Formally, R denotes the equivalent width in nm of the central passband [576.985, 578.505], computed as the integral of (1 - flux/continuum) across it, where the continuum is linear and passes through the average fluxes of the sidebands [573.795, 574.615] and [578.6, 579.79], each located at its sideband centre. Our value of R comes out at 0.083 nm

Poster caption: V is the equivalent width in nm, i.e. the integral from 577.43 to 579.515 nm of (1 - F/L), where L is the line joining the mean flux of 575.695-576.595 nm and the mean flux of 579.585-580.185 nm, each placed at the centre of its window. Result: 0.13 nm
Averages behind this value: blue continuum 17.9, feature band 16.5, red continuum 17.4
